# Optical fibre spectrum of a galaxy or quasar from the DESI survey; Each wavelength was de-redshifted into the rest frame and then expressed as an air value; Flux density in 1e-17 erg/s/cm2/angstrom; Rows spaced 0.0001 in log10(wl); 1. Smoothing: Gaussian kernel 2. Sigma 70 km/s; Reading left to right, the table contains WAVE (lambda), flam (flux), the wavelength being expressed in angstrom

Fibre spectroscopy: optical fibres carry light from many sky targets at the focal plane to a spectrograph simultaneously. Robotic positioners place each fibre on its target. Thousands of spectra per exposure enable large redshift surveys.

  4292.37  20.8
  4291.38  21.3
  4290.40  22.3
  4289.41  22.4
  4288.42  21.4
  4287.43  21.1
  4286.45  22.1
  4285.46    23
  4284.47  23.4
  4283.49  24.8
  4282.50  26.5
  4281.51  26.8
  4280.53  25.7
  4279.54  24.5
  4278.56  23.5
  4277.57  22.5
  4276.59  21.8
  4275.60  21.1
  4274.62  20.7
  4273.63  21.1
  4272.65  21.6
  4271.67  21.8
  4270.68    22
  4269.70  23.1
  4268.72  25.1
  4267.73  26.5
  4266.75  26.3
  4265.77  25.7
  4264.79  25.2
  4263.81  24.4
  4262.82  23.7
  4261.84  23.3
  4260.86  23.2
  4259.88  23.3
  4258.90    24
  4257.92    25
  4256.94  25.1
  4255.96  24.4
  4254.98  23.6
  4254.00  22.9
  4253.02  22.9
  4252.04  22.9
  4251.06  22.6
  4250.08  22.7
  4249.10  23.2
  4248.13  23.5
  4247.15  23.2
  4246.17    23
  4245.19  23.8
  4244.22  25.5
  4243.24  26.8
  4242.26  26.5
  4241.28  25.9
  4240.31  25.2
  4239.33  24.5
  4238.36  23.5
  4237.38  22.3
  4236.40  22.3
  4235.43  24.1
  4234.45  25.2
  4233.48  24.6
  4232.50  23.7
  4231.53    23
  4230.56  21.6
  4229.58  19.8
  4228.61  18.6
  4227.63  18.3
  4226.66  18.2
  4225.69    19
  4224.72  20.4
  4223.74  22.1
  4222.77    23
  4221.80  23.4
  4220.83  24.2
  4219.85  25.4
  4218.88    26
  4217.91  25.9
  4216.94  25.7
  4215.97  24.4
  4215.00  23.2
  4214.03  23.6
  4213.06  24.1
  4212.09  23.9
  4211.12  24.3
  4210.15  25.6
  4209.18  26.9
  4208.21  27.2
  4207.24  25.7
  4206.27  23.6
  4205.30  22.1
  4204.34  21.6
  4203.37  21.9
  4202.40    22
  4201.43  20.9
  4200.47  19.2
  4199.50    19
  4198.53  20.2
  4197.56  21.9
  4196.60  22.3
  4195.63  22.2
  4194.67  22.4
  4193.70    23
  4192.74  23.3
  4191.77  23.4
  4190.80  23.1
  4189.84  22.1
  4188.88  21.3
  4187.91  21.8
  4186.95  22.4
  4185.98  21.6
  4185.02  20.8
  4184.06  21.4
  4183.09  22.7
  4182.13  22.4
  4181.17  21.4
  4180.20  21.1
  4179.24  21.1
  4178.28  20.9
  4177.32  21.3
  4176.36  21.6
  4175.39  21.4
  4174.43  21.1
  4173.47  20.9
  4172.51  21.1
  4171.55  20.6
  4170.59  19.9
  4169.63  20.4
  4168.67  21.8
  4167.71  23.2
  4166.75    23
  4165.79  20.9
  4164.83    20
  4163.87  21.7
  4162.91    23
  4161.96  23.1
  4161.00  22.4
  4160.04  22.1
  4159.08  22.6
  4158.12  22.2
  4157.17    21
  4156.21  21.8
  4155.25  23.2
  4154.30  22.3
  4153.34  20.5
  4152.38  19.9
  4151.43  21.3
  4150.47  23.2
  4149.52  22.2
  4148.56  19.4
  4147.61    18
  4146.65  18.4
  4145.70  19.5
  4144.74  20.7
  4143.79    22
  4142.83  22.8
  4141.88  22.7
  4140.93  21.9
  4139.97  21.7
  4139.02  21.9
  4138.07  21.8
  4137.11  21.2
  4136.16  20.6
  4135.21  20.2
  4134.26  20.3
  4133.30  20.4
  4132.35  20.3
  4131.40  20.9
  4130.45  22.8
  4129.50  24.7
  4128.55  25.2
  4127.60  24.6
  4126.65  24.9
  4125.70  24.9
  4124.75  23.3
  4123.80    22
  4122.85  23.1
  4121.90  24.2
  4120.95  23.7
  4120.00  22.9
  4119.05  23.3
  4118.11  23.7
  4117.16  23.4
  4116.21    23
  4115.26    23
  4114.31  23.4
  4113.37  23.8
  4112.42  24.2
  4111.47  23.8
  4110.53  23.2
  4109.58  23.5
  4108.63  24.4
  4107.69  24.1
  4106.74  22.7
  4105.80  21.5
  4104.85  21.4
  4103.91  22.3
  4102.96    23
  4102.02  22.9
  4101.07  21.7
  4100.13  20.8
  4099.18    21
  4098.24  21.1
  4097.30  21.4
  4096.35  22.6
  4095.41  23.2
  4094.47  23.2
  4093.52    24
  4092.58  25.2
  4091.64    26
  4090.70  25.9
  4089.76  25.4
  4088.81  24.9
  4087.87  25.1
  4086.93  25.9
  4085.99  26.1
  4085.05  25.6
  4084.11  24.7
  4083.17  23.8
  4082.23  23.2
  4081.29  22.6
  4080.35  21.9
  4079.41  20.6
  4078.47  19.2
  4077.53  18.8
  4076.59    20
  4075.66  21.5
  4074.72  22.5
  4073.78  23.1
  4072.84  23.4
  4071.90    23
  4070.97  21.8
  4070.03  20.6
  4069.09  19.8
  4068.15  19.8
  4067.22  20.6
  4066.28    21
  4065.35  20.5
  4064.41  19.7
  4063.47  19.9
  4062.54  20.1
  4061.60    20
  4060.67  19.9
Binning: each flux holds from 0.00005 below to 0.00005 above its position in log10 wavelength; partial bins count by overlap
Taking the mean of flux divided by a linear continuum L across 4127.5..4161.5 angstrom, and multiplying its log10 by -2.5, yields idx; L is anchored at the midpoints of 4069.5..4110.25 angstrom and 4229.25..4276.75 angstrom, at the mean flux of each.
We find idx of 0.08 mag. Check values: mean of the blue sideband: 22.9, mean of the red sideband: 23.6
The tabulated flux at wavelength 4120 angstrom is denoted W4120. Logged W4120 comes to 22.9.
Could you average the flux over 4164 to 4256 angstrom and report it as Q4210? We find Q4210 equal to 22.7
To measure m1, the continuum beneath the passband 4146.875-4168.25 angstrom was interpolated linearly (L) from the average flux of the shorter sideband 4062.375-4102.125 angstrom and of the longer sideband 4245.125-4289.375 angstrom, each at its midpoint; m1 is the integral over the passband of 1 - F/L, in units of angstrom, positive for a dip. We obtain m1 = 1.1 angstrom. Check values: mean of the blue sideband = 22.4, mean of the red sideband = 23.5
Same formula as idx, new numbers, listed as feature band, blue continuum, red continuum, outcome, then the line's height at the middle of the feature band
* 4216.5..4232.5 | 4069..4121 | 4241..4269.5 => 0.08 mag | 24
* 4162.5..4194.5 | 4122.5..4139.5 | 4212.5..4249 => 0.06 mag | 22.8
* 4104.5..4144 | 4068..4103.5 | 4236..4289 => 0.01 mag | 23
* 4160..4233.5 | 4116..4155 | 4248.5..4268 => 0.04 mag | 23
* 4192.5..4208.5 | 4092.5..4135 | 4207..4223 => 0.11 mag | 24.6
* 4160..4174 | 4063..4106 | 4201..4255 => 0.07 mag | 23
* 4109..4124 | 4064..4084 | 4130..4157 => -0.11 mag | 21.2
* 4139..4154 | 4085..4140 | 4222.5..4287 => 0.11 mag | 23.2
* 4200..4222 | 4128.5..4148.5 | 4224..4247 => -0.07 mag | 22.4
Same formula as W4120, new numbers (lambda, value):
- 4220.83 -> 24.2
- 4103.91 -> 22.3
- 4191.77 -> 23.4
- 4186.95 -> 22.4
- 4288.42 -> 21.4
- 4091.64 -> 26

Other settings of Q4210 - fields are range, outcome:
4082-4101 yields 23.9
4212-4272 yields 23.6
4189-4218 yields 23.1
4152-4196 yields 21.8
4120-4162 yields 21.9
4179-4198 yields 22.1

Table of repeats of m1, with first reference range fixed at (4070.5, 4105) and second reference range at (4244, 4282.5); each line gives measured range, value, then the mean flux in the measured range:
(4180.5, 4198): 0.88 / 22.2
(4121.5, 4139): 0.47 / 22.5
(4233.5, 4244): -0.49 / 24.6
